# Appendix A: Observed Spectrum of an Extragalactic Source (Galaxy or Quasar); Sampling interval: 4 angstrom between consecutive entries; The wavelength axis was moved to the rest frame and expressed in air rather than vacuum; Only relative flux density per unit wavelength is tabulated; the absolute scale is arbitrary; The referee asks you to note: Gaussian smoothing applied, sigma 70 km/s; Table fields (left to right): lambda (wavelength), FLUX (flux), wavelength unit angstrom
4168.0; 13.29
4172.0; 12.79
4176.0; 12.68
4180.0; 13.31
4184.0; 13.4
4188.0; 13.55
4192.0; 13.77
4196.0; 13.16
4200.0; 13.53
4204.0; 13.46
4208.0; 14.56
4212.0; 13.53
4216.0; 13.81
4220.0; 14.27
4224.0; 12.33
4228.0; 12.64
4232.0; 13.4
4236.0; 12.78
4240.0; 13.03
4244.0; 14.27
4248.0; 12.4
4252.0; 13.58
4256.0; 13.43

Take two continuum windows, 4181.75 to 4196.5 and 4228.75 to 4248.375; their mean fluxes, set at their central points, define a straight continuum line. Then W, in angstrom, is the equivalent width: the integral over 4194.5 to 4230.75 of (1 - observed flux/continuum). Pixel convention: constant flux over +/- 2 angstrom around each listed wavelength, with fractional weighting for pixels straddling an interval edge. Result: -0.3 angstrom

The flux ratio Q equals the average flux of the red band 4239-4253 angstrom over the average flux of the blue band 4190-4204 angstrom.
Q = 0.99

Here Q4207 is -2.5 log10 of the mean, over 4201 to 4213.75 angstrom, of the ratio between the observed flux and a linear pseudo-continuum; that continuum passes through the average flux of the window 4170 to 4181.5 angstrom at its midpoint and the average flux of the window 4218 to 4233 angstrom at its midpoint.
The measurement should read -0.062 mag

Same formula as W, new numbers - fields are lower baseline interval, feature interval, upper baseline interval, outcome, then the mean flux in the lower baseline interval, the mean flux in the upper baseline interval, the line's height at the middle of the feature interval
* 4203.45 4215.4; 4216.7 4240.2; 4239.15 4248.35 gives 0.9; 13.9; 13.4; 13.6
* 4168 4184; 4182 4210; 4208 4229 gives -0.8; 13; 13.5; 13.2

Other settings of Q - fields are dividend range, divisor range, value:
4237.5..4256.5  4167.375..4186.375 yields 1.02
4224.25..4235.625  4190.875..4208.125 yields 0.95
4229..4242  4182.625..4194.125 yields 0.96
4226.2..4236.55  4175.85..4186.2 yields 0.98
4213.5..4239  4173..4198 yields 0.99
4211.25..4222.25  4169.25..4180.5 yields 1.08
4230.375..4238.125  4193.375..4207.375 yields 0.97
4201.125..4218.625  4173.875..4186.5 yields 1.05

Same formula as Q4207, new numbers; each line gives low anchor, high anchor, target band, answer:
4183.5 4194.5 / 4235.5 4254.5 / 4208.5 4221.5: -0.040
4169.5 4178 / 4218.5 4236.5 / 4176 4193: -0.047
